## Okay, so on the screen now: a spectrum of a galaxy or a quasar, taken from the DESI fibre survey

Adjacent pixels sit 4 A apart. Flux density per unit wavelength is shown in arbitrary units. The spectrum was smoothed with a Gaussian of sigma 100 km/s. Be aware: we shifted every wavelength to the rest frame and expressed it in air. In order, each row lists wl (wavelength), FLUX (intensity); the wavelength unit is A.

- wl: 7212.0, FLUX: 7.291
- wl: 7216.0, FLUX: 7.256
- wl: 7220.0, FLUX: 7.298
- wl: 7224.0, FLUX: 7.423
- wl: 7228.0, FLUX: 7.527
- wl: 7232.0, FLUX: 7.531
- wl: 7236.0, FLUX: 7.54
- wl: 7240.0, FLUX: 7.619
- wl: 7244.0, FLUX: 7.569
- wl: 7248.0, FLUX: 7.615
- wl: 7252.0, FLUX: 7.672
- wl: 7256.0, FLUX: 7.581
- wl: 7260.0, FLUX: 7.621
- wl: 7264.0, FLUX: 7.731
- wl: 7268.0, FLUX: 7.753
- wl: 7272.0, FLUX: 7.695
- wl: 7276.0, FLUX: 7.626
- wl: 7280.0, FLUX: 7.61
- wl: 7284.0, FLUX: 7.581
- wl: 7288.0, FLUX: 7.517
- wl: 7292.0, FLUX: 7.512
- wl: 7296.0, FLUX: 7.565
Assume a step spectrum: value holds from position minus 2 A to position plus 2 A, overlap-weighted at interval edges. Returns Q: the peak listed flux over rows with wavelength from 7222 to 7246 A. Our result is 7.619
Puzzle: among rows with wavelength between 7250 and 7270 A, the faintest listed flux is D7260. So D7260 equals 7.581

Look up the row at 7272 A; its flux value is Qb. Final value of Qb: 7.695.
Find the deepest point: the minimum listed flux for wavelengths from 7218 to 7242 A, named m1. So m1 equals 7.298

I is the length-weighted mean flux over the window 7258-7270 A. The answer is 7.7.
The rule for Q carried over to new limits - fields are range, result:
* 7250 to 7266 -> 7.731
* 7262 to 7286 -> 7.753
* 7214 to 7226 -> 7.423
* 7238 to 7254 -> 7.672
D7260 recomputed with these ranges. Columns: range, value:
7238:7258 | 7.569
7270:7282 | 7.61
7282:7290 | 7.517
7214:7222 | 7.256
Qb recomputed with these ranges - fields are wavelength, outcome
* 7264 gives 7.731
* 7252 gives 7.672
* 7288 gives 7.517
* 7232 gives 7.531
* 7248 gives 7.615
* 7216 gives 7.256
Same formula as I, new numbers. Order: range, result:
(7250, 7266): 7.65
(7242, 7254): 7.62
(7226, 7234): 7.53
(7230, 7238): 7.54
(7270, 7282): 7.64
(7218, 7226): 7.36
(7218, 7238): 7.46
